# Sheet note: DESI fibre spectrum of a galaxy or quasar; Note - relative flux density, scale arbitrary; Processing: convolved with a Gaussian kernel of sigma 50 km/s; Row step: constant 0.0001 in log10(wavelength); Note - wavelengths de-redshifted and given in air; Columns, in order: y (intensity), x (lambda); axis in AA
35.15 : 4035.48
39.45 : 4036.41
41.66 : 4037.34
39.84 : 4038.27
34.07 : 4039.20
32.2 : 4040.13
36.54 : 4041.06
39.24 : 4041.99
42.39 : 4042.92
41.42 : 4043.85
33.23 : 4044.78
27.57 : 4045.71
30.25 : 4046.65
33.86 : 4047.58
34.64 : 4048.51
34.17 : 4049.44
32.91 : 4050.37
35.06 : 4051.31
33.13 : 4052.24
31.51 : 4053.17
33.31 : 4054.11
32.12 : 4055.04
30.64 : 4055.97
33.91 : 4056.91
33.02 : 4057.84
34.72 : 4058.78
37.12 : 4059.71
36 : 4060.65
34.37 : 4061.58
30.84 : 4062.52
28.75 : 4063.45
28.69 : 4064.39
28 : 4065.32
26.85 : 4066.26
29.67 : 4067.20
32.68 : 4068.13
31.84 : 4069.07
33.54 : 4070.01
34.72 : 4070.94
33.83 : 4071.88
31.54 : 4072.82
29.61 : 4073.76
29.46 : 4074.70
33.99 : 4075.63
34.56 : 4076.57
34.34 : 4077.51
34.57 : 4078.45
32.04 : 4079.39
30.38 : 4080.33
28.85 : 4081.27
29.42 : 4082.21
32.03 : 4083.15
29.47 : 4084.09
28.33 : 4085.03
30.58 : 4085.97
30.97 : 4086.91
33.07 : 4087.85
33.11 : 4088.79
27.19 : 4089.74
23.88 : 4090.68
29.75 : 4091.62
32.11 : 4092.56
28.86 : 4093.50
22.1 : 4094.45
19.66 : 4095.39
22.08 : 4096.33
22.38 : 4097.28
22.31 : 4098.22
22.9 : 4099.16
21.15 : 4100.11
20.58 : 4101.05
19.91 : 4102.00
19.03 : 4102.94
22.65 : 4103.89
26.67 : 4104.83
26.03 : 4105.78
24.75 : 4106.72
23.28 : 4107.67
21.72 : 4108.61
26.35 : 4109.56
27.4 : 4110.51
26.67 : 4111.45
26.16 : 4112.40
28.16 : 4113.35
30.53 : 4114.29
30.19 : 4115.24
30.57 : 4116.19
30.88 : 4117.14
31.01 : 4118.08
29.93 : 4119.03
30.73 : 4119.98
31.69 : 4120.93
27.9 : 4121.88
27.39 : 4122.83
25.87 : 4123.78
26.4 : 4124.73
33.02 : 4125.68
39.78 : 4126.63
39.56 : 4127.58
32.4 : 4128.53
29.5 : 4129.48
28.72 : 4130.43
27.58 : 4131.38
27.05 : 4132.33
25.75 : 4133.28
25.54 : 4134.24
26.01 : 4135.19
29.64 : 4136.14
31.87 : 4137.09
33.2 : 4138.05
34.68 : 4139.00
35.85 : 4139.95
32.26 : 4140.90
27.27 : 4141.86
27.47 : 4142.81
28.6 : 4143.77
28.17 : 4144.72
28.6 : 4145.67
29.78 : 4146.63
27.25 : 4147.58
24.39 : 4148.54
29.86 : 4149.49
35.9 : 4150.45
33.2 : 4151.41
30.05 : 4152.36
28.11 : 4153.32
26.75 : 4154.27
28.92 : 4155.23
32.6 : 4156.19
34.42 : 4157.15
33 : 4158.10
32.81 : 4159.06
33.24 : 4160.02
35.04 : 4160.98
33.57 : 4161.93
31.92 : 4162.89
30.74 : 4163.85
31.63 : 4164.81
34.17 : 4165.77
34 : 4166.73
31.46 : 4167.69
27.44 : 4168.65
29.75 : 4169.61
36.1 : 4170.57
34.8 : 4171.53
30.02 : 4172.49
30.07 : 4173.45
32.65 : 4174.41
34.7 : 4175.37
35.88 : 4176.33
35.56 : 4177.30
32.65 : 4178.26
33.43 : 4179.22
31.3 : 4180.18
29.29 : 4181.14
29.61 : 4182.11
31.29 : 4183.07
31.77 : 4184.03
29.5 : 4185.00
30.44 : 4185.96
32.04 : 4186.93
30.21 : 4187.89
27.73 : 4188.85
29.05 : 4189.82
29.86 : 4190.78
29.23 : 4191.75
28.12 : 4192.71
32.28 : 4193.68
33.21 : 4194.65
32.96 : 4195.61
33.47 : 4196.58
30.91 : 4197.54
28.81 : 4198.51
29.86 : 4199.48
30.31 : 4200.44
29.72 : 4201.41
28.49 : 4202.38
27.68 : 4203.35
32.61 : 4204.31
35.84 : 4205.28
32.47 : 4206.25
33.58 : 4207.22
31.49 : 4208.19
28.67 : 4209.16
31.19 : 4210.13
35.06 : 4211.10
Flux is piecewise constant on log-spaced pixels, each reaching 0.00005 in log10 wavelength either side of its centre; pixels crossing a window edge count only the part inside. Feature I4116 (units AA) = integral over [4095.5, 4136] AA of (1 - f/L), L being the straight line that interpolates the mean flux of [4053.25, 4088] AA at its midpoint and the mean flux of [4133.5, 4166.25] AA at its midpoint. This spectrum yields 5.4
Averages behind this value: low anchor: 31.8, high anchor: 30.7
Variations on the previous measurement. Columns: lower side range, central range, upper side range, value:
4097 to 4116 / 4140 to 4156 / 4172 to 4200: -0.8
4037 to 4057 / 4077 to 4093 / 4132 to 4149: 0.9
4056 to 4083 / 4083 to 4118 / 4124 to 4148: 5.5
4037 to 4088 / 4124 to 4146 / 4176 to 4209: 1.1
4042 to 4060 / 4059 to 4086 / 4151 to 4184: 1.6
